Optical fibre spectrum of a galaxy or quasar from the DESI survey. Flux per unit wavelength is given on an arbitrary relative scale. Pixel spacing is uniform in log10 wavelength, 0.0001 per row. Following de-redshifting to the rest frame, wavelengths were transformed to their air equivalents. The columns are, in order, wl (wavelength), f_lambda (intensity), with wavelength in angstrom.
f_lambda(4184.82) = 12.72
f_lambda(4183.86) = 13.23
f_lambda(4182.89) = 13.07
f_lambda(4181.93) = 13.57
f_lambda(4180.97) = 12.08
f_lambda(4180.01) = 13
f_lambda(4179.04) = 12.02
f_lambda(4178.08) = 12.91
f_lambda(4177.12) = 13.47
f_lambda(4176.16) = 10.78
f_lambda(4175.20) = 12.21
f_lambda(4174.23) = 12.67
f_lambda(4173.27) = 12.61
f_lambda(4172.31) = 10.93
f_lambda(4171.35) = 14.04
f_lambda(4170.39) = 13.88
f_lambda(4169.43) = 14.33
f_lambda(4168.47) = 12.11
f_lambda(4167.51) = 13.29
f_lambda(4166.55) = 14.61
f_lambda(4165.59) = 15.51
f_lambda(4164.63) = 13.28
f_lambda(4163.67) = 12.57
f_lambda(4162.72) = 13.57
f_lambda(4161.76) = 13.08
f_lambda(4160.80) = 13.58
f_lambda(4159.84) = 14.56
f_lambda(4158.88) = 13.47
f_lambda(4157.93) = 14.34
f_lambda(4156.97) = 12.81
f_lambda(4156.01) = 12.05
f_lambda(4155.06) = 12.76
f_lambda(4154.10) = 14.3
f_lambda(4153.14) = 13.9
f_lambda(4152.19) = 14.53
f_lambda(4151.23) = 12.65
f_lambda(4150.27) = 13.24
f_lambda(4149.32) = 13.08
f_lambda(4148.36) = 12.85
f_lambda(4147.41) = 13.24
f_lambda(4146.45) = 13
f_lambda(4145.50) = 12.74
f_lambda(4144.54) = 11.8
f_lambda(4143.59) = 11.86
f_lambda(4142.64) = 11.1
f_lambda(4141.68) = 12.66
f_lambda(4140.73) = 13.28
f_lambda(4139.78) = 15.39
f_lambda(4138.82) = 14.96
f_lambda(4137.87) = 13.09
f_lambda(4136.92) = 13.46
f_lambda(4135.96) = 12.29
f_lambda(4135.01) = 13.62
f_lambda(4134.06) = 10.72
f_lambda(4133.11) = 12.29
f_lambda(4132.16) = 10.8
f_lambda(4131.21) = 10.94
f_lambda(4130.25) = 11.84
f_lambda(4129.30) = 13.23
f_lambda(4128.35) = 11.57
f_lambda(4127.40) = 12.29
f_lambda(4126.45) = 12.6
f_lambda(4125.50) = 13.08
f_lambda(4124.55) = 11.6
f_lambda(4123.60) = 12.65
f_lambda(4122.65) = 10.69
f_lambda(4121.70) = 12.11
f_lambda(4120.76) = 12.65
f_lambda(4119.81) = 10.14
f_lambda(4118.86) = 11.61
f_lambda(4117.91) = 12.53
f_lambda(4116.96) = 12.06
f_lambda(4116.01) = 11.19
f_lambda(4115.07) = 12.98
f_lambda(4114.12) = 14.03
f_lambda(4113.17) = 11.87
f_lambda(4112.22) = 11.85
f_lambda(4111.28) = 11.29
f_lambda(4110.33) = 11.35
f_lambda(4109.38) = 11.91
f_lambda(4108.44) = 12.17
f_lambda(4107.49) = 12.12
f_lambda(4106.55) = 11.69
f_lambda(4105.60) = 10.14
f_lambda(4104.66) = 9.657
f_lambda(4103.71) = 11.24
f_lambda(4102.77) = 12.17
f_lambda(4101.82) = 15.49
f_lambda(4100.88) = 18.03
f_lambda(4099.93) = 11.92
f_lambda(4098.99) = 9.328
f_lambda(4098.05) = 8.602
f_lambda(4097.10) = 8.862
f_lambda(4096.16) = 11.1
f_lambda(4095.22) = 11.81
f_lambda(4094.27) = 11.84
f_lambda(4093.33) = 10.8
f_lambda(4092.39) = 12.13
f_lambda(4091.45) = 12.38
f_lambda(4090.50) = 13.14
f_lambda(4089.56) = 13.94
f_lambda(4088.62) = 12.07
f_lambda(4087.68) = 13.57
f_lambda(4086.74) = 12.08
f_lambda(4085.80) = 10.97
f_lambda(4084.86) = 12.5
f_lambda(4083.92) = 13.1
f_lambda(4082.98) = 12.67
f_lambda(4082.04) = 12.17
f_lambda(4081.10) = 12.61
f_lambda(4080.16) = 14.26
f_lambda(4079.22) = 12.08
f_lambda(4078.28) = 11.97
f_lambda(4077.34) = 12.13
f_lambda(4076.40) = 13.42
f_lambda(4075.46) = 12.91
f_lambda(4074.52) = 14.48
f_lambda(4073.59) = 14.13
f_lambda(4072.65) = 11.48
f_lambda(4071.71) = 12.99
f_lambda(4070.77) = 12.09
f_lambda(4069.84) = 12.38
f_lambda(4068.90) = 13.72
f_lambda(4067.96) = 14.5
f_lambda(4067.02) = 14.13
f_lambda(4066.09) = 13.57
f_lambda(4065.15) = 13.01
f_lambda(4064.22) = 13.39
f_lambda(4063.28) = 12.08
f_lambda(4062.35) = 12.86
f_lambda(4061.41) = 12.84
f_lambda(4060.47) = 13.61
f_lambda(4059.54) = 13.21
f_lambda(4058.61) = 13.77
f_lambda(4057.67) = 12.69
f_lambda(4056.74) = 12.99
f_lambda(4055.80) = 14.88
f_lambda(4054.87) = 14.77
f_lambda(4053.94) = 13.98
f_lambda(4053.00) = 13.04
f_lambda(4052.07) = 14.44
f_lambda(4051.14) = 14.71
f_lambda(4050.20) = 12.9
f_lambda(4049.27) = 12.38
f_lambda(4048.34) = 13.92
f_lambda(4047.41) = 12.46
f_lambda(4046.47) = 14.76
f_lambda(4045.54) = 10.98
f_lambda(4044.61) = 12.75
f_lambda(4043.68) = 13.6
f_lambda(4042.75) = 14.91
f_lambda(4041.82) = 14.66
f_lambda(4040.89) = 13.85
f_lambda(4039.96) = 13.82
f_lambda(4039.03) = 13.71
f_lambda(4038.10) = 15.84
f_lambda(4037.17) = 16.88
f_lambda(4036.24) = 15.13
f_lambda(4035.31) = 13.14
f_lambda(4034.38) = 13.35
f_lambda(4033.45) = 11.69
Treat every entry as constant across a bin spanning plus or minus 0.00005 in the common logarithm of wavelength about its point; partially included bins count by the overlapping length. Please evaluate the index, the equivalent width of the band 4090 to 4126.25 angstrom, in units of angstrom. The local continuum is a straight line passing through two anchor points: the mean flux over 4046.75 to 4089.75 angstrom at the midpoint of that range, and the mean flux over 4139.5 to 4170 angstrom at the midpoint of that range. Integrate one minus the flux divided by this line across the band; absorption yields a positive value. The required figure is 3.7 angstrom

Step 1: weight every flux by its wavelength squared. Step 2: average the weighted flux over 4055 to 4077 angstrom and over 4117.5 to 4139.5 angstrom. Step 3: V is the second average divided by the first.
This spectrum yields 0.9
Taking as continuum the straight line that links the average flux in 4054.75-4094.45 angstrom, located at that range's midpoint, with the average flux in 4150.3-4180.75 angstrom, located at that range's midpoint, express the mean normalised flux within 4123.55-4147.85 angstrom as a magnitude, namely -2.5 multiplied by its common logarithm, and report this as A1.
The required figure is 0.049 mag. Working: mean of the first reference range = 12.9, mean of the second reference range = 13.2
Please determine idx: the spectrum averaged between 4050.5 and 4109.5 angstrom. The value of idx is 12.7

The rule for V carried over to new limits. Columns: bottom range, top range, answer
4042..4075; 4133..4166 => 1.03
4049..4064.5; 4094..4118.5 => 0.90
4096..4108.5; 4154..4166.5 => 1.20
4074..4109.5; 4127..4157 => 1.07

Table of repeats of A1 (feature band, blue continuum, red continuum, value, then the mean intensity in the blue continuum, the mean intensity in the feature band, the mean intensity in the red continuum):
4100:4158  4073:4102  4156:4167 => 0.054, 12.4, 12.5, 13.7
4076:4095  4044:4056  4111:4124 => 0.020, 13.5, 12.5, 12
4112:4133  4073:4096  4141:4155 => 0.068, 12.6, 12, 12.9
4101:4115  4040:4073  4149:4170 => 0.115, 13.4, 12.1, 13.5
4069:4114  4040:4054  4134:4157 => 0.095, 13.5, 12.2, 13.1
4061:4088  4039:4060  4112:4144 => 0.026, 13.6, 12.9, 12.3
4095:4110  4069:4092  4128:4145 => 0.090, 12.7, 11.6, 12.5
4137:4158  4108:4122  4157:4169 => -0.004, 12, 13.1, 13.6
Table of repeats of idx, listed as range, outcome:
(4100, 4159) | 12.5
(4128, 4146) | 12.5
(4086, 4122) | 11.9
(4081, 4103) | 12.2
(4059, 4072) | 13.2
